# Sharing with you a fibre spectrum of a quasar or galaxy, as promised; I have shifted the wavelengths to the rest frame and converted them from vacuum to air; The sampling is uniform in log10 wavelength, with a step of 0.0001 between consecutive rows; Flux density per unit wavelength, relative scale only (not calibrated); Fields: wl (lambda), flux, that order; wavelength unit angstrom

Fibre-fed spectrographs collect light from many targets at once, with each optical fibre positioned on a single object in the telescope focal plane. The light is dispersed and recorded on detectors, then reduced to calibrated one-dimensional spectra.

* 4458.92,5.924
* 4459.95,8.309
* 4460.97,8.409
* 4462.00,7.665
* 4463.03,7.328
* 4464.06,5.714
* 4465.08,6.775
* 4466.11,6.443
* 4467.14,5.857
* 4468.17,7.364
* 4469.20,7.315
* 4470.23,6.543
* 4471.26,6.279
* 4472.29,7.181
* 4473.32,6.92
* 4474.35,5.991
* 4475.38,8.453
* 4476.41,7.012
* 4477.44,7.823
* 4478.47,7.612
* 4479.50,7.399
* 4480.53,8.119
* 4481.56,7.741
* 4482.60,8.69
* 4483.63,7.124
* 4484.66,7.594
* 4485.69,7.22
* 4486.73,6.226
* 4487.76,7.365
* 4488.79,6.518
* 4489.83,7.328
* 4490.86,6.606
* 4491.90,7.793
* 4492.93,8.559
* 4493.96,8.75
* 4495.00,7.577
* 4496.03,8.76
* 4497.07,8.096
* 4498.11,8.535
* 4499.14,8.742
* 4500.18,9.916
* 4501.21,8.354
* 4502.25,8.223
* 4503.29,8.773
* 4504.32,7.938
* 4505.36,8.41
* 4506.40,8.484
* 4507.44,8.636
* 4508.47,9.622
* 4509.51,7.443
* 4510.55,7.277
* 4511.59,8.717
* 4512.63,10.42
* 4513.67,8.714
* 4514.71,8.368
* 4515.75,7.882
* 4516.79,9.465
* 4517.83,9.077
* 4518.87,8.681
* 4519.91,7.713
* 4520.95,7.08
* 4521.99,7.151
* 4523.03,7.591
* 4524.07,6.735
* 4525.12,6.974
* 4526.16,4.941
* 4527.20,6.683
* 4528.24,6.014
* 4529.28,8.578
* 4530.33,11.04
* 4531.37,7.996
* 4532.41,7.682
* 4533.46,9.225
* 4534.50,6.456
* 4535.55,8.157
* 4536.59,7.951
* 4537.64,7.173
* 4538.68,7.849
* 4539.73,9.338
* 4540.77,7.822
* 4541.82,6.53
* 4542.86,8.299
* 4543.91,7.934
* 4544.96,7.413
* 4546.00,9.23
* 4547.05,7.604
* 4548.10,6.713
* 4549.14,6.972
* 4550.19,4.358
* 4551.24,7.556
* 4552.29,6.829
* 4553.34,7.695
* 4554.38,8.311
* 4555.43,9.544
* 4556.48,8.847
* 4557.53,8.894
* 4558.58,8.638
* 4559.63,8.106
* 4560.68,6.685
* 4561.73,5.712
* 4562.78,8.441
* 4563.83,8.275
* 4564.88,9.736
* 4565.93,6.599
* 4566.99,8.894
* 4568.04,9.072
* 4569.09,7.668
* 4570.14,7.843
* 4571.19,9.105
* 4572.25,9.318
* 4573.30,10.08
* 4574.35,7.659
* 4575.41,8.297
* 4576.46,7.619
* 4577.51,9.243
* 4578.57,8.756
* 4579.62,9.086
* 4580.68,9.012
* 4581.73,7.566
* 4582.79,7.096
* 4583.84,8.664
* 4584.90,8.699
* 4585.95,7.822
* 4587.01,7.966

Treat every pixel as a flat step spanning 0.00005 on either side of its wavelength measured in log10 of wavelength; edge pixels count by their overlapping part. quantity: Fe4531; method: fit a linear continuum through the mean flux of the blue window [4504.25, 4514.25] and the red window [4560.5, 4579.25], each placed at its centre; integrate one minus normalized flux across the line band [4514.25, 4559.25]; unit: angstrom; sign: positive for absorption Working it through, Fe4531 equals 3.6 angstrom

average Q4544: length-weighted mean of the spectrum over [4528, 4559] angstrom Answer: 7.9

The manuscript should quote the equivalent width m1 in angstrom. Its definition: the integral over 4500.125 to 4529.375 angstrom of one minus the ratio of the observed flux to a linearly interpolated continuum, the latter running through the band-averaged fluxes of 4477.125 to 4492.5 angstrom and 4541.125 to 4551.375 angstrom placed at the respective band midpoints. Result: -2.7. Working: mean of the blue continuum 7.41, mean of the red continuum 7.26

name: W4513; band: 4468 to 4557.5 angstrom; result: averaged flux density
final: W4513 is 7.82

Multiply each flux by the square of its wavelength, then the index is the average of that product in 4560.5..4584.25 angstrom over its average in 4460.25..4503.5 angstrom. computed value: 1.15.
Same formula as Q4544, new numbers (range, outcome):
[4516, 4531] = 7.7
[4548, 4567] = 7.72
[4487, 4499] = 7.81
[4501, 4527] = 8.08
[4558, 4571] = 8.01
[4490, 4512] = 8.33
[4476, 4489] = 7.45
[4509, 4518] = 8.57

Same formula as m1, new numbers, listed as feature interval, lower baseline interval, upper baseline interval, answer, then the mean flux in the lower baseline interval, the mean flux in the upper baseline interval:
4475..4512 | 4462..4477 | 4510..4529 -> -3.6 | 6.83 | 7.76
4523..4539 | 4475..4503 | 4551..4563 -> 0.7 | 7.86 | 7.94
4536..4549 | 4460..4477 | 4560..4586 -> 0.2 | 6.99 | 8.29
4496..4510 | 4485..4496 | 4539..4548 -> -1.8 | 7.46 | 7.95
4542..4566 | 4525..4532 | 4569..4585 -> 0.8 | 7.5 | 8.5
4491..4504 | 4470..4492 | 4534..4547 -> -1.8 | 7.25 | 7.84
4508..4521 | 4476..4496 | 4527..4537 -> -1.2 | 7.56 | 8.02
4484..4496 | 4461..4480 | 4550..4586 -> -0.3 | 7.02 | 8.2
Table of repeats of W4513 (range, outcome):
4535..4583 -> 8.04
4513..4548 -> 7.86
